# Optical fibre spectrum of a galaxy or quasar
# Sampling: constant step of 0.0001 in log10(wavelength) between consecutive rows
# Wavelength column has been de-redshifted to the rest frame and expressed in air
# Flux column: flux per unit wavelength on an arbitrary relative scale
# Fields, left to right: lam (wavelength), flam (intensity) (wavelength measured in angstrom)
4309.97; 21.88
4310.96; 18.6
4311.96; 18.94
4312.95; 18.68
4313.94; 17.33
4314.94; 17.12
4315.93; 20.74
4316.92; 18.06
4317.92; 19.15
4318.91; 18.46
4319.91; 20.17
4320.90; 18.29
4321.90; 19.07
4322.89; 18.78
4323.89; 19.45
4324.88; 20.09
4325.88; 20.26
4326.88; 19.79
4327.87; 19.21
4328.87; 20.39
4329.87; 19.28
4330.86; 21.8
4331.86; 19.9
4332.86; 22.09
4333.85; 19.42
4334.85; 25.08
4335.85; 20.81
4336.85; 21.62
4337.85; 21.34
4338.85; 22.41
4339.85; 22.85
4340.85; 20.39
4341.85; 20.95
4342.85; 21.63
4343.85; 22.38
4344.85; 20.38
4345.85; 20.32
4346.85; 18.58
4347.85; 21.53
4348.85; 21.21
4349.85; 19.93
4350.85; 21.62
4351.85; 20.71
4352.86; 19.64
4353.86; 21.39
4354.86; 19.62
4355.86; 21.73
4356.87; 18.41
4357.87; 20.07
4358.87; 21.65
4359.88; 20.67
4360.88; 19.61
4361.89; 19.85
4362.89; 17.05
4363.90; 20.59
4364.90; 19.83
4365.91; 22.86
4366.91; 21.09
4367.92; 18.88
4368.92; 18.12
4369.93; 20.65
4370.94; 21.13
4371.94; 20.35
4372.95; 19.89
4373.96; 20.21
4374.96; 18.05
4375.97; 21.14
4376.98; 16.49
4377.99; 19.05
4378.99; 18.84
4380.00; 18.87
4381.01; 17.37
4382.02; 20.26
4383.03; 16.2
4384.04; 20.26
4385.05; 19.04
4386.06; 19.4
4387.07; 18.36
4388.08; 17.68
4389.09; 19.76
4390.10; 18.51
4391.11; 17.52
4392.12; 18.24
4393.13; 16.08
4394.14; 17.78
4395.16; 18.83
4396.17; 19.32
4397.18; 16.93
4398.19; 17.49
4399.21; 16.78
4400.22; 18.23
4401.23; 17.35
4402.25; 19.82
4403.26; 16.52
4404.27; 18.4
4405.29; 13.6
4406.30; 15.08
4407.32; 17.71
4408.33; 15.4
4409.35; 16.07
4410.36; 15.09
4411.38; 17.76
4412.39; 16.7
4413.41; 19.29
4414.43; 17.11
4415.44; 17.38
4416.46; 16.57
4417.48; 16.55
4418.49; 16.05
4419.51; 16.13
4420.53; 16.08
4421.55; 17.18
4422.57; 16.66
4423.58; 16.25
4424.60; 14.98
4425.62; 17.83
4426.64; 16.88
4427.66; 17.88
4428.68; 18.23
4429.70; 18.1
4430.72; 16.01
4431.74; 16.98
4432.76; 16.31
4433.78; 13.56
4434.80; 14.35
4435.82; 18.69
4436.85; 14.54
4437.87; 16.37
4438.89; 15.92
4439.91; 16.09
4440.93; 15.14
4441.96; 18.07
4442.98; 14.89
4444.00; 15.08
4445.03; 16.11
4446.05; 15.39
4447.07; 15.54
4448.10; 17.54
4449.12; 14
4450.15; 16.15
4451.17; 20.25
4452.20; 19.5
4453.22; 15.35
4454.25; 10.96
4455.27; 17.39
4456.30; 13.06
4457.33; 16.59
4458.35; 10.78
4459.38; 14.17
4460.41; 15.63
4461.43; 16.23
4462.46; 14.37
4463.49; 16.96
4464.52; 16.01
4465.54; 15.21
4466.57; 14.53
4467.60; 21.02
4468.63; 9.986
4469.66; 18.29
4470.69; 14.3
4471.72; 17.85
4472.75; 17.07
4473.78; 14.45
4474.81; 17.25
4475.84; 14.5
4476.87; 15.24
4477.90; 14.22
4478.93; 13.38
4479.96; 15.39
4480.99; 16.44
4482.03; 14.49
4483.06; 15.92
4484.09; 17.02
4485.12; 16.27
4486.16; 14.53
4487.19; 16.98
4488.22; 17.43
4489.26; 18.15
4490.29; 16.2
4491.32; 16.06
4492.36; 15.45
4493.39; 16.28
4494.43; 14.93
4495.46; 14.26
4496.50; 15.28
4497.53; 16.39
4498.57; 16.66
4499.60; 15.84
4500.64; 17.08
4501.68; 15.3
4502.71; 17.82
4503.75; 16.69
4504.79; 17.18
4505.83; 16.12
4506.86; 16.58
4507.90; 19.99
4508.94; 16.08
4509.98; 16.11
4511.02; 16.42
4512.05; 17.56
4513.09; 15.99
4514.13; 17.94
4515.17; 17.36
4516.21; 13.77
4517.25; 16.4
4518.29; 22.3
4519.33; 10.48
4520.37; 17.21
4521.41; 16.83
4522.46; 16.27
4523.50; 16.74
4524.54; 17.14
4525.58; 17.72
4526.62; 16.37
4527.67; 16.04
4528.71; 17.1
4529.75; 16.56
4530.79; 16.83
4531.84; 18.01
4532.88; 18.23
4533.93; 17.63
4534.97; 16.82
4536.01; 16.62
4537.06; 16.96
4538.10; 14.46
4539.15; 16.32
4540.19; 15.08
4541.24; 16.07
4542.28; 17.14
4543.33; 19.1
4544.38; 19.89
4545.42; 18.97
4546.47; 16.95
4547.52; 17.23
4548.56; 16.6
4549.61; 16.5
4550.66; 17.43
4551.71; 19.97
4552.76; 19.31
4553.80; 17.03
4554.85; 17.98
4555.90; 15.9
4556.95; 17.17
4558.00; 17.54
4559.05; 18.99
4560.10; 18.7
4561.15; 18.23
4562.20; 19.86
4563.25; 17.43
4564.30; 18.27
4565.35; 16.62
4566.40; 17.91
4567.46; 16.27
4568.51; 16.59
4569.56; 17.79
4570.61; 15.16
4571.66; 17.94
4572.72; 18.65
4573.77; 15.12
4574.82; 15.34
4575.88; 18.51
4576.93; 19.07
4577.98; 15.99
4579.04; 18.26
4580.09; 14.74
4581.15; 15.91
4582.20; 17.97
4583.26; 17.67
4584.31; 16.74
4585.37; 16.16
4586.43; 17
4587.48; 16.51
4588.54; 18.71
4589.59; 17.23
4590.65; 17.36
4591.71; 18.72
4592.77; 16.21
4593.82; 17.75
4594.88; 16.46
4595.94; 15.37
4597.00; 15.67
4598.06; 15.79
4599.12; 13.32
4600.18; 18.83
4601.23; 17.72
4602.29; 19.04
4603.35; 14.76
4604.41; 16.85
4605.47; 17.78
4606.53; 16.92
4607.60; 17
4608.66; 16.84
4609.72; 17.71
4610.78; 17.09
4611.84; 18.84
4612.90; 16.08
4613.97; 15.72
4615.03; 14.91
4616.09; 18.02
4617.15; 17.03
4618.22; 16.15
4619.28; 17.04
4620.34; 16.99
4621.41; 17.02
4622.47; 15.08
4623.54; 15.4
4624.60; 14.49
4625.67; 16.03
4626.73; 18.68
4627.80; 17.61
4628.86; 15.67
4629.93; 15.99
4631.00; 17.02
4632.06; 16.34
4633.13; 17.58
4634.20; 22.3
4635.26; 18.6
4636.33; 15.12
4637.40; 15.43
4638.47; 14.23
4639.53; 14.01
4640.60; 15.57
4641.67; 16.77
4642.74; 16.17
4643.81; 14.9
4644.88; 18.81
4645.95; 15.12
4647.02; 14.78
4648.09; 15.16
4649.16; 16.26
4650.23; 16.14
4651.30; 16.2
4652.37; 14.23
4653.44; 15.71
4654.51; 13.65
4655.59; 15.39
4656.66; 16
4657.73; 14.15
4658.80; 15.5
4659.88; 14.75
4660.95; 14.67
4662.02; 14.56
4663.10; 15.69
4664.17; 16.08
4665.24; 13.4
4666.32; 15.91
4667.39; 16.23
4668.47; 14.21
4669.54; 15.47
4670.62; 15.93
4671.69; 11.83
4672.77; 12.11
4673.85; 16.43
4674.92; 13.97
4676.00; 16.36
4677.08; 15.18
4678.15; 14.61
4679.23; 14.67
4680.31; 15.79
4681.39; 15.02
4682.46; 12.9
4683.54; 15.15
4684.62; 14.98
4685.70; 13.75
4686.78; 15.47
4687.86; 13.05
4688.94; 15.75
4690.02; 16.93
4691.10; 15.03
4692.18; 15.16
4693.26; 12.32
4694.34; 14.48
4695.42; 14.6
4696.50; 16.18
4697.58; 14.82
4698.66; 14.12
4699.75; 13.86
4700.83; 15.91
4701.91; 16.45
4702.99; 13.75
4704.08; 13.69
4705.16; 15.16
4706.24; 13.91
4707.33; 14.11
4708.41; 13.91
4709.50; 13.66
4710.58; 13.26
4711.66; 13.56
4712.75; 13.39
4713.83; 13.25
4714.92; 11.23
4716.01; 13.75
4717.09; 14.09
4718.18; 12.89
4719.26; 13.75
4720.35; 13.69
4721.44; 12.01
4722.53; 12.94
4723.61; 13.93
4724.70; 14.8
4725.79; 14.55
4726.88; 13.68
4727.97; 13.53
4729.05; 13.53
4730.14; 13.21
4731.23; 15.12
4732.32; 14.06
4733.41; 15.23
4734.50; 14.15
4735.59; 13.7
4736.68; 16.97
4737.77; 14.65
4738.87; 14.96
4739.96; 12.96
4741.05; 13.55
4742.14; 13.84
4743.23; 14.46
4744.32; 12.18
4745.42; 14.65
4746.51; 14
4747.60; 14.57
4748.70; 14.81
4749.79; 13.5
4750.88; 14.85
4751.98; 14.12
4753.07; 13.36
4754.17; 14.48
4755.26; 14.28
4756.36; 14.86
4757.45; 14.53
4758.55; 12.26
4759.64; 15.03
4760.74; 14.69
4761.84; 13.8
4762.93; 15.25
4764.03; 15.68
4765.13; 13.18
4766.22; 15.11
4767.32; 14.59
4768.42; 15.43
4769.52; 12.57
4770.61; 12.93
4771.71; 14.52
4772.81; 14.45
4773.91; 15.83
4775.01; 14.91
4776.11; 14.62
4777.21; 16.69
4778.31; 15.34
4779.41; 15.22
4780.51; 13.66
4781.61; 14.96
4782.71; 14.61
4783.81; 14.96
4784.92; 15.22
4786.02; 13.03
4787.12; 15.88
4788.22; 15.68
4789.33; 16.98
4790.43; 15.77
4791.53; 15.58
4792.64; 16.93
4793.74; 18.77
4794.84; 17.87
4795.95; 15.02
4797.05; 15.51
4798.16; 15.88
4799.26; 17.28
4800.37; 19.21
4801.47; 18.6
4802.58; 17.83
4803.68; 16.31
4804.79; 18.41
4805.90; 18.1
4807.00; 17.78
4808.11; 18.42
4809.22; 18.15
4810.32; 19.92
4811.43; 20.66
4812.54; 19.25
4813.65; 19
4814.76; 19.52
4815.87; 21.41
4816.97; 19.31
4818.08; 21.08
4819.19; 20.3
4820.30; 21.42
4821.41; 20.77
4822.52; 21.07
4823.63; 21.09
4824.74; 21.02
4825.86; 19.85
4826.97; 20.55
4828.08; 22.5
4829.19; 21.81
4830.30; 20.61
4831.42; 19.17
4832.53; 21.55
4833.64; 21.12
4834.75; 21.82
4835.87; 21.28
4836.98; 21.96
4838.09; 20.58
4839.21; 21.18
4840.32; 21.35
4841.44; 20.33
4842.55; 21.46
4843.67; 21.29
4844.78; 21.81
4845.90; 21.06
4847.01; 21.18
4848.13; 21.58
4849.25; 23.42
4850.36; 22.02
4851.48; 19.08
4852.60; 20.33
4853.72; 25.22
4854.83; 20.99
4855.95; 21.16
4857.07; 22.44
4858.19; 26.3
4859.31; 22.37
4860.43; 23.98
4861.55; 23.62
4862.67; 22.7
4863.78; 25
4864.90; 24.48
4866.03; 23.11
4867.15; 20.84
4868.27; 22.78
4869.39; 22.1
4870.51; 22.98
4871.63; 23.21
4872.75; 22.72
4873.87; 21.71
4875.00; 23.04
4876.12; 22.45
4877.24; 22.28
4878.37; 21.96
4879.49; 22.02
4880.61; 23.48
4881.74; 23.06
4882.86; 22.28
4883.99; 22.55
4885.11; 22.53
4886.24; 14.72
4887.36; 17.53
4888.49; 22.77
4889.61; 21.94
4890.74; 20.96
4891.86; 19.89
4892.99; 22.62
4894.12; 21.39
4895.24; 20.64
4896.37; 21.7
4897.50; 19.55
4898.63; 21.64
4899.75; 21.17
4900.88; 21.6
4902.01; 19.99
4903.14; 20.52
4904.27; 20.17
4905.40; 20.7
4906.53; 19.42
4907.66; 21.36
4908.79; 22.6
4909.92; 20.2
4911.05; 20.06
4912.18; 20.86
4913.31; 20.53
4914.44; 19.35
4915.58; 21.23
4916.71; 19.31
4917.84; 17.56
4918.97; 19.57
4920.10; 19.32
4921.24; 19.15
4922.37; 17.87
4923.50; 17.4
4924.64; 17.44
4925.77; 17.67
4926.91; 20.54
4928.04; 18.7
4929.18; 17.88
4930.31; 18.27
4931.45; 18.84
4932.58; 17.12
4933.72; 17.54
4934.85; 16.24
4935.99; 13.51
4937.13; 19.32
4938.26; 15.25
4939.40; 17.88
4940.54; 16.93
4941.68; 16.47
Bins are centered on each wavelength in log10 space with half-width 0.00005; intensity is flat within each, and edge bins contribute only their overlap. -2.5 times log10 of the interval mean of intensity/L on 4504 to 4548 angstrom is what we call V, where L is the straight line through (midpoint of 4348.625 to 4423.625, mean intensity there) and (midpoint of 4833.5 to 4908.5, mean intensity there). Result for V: 0.15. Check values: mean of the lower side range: 18.5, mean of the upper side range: 21.7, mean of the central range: 16.9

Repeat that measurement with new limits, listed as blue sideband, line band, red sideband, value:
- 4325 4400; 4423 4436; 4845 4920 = 0.206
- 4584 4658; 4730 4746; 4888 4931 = 0.248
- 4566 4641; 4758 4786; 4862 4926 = 0.301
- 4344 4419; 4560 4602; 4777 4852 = 0.107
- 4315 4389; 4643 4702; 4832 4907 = 0.369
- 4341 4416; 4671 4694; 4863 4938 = 0.333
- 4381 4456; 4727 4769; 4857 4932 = 0.353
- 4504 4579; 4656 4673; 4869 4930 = 0.231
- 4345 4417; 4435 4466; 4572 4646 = 0.157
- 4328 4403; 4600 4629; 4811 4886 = 0.229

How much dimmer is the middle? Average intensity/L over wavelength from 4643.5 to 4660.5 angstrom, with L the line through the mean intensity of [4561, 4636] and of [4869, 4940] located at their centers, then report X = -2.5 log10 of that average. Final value 0.140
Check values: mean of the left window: 17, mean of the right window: 20.1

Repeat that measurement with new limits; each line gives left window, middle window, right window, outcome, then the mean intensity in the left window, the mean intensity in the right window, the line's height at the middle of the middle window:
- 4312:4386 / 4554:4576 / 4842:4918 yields 0.186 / 20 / 21.6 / 20.7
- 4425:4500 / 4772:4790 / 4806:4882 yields 0.336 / 15.9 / 21.5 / 20.6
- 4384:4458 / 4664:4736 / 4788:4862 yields 0.311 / 16.8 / 20.1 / 19.1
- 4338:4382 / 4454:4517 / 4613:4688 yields 0.147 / 20.2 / 15.6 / 18.2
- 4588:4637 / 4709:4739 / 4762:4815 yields 0.190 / 16.9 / 16.2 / 16.5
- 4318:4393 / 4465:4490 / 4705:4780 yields 0.146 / 20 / 14.1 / 18.1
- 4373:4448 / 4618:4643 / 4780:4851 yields 0.110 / 17.2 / 19.1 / 18.2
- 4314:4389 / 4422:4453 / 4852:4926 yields 0.223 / 20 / 21.3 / 20.2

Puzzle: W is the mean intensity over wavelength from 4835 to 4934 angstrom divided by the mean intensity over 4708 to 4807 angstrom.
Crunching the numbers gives 1.4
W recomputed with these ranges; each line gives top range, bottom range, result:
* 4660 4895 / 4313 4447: 0.93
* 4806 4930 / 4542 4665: 1.25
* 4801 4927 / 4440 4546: 1.29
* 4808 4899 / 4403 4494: 1.34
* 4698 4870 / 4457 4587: 1.03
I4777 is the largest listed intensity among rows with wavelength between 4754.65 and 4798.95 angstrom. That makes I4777 18.77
